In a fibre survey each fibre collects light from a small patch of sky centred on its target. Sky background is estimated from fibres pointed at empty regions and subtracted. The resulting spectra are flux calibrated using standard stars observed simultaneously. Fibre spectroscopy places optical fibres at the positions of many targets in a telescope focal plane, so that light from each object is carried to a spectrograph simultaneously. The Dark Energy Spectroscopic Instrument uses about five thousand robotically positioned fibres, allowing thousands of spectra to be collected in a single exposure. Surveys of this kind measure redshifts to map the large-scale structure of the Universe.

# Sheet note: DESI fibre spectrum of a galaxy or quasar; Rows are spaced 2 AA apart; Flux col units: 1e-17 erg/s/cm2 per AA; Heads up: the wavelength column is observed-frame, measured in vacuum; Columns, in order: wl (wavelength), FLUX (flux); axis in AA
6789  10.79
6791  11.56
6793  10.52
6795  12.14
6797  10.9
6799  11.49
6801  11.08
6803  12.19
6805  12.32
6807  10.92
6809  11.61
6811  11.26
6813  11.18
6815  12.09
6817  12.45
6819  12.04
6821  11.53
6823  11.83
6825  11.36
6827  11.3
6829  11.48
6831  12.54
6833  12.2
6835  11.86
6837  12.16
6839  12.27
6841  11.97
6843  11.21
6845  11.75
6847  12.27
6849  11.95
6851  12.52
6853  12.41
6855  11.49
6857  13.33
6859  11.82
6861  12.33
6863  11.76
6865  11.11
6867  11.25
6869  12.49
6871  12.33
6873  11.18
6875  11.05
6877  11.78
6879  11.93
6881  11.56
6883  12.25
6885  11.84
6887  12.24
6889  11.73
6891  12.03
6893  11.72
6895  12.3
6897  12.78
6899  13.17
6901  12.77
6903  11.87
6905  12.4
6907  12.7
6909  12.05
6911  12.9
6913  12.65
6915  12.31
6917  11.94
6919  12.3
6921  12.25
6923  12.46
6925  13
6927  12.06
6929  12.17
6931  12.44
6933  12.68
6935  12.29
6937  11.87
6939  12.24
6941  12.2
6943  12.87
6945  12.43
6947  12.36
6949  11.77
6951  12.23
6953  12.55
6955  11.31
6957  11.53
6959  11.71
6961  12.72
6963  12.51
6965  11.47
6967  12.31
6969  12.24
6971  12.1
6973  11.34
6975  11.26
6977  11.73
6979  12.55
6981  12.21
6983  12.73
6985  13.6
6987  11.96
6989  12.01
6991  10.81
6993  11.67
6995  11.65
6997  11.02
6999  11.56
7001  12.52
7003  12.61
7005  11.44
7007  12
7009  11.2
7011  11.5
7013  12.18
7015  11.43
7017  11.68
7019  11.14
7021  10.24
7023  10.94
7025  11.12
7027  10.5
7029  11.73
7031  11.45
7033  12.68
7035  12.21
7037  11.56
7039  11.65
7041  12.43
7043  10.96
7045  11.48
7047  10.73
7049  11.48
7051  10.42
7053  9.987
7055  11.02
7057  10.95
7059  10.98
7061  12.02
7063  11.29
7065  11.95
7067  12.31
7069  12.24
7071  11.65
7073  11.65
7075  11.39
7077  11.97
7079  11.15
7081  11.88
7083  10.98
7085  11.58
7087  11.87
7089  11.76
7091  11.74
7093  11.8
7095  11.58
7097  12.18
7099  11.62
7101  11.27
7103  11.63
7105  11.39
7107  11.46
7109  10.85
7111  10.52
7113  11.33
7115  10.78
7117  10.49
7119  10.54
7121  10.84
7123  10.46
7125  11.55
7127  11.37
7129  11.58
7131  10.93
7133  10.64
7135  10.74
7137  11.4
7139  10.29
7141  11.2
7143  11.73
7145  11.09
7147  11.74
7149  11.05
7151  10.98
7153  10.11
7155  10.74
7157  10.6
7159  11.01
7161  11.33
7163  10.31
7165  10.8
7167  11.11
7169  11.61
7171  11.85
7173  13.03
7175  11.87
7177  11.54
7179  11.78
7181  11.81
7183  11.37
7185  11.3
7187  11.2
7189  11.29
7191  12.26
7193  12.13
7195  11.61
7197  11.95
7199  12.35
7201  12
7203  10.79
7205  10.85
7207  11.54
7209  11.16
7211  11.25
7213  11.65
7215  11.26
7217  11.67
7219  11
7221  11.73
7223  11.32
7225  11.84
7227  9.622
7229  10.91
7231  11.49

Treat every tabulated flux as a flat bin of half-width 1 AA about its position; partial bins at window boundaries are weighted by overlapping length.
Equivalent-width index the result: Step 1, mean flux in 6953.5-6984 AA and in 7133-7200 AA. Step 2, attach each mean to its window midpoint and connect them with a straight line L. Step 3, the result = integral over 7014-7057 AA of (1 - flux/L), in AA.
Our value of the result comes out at 1.9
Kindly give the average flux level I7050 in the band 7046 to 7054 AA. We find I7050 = 10.7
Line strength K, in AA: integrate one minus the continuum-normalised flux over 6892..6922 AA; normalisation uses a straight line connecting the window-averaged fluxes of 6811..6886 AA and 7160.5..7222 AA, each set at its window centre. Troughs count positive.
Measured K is -1.5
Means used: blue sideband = 11.9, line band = 12.4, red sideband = 11.5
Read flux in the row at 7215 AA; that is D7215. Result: 11.26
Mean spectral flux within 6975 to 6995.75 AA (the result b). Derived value 12.1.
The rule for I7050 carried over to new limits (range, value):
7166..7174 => 11.9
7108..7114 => 10.9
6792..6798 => 11.2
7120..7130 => 11.2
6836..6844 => 11.9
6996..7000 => 11.3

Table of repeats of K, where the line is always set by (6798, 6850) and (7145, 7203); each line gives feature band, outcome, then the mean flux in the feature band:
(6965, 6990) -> -1.10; 12.1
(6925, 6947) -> -1.29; 12.4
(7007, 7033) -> 0.55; 11.3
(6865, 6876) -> 0.12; 11.6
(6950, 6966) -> -0.49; 12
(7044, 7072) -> 0.55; 11.3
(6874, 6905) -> -0.96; 12.1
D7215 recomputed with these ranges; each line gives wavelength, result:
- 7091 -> 11.74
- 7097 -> 12.18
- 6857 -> 13.33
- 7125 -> 11.55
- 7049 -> 11.48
